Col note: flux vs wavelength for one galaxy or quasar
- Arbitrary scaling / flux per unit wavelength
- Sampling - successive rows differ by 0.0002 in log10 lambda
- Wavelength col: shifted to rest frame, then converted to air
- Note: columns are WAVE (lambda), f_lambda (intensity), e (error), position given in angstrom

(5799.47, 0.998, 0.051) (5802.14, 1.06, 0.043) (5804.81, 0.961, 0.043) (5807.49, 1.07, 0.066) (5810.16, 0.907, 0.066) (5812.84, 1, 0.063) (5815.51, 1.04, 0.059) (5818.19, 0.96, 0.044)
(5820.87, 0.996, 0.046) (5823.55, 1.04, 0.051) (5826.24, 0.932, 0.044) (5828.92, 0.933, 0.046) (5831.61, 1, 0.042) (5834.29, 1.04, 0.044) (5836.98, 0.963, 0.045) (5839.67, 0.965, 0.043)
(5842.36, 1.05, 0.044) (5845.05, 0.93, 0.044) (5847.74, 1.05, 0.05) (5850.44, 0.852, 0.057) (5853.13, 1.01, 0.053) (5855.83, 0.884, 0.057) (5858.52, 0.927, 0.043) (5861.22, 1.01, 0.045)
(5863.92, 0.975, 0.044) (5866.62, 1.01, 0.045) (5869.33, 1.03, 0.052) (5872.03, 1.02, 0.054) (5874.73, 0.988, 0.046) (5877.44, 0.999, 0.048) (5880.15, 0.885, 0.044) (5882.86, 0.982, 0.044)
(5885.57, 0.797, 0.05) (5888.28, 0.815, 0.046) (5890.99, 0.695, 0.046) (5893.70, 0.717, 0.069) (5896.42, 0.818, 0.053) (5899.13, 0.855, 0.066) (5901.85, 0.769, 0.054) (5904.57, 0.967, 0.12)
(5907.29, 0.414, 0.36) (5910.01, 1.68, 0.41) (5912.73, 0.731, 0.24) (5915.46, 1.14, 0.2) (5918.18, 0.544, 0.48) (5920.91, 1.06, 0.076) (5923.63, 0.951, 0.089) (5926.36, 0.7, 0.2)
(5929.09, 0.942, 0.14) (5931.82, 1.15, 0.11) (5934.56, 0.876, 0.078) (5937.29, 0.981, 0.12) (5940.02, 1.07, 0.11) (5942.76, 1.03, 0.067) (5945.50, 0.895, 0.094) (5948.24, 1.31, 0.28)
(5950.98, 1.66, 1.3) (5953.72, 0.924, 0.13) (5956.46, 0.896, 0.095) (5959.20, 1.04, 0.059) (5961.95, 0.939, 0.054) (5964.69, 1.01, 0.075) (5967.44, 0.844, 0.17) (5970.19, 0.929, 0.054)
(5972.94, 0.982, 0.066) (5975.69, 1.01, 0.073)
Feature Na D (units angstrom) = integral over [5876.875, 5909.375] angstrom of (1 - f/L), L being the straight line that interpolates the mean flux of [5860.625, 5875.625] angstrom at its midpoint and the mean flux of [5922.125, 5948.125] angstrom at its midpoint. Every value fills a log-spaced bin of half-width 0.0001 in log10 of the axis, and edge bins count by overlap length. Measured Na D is 5.5 angstrom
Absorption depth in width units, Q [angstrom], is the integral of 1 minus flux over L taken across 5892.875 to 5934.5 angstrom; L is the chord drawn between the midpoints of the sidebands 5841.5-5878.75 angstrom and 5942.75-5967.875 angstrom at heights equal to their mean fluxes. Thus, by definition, 5.3 angstrom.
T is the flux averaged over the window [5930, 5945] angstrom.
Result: 1.01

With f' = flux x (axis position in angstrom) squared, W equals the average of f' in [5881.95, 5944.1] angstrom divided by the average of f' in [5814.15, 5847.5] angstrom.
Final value 0.93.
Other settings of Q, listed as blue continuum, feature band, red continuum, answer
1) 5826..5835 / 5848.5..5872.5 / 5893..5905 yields -1.6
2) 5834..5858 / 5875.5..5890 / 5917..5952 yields 1.3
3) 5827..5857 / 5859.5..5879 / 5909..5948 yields -0.5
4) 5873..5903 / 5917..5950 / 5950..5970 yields -0.2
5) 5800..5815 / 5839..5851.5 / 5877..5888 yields -0.3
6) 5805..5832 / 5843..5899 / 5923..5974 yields 4.2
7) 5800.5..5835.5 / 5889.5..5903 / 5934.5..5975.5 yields 3.2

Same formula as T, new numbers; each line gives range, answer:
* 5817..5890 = 0.963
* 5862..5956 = 0.952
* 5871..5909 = 0.843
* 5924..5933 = 0.928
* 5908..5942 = 0.975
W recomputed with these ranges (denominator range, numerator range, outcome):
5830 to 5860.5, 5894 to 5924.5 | 0.94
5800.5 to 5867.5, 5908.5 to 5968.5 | 1.07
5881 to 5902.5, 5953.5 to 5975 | 1.20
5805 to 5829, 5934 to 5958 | 1.14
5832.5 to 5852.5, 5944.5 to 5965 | 1.16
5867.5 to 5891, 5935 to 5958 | 1.20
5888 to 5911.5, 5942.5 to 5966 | 1.28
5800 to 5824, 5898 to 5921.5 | 0.93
